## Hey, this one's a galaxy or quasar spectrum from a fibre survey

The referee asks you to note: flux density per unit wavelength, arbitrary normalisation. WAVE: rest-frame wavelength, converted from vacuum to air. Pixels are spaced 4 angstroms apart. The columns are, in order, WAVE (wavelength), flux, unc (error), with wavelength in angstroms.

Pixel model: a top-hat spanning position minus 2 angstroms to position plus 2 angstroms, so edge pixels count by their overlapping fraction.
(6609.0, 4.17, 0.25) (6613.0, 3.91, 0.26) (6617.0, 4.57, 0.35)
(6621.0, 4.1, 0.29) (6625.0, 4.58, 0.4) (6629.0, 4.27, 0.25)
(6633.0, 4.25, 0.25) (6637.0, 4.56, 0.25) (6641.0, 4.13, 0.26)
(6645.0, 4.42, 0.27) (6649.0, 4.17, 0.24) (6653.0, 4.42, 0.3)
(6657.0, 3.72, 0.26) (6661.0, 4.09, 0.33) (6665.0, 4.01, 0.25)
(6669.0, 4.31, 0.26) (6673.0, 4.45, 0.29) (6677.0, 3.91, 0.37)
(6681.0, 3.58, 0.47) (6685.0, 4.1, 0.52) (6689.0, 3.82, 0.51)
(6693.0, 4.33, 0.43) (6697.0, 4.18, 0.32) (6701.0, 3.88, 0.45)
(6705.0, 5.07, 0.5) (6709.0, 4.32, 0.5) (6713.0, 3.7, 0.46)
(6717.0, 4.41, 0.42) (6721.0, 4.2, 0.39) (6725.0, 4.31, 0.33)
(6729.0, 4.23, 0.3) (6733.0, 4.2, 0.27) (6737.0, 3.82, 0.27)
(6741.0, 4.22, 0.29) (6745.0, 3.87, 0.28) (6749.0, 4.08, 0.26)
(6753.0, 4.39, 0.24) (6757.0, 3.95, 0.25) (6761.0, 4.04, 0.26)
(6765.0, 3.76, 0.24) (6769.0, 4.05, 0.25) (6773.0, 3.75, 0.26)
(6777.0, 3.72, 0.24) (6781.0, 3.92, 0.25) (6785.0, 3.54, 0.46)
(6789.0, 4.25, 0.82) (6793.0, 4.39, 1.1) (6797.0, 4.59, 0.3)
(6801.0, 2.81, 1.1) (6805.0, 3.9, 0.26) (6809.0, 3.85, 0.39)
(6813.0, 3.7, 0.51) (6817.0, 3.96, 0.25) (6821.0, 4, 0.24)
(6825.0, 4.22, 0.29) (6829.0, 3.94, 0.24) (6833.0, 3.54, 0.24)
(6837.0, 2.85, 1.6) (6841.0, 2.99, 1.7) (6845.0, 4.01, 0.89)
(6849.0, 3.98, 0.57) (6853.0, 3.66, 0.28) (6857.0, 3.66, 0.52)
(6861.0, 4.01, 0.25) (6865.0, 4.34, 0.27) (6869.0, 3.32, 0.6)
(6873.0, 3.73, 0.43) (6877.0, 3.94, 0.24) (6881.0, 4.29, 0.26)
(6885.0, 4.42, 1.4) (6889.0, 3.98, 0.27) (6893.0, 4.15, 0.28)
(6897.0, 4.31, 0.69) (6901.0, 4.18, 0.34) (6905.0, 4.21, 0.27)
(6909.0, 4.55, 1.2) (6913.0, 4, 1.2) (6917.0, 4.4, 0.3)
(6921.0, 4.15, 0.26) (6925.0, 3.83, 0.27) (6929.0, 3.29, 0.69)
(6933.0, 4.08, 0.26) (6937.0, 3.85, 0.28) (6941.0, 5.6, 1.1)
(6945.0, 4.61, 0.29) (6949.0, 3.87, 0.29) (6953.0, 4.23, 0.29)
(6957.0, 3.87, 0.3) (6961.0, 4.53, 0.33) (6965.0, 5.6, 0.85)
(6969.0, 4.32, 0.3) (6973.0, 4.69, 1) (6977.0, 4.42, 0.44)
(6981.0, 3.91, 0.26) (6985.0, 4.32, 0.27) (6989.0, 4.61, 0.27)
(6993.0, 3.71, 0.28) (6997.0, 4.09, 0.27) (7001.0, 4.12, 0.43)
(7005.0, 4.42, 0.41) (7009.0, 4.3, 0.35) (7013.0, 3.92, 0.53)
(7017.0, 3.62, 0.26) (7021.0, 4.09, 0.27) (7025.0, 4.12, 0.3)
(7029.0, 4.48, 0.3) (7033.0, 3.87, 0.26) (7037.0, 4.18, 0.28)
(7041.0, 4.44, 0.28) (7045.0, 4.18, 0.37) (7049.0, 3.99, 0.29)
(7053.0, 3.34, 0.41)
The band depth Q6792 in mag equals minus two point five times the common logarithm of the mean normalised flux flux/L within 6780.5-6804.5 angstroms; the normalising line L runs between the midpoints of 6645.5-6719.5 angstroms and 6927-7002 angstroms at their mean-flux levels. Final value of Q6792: 0.08 mag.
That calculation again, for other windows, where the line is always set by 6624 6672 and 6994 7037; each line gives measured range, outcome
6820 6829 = 0.023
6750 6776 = 0.057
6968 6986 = -0.057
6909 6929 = 0.020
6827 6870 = 0.136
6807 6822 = 0.083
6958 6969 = -0.171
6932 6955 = -0.066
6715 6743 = 0.003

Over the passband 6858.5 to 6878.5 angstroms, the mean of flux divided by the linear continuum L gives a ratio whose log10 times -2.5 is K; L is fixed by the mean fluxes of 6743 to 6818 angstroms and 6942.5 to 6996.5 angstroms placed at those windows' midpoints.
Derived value 0.07 mag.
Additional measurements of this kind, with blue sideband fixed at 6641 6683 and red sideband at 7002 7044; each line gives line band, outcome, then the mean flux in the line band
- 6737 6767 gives 0.02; 4.03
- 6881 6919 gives -0.03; 4.25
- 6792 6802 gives 0.03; 4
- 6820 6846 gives 0.14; 3.62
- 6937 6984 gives -0.09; 4.48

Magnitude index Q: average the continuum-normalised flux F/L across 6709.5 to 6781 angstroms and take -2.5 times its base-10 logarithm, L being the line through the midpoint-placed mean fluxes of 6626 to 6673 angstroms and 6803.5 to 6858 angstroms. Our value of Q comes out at -0.020 mag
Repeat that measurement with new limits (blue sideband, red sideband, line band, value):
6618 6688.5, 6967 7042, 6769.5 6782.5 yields 0.098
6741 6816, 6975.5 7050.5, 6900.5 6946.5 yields -0.043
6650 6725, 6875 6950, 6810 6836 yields 0.088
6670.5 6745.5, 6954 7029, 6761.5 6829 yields 0.074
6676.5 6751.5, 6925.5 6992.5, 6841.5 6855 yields 0.123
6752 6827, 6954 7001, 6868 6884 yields 0.065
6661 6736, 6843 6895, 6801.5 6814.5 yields 0.092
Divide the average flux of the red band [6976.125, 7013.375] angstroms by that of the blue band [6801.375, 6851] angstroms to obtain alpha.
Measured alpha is 1.1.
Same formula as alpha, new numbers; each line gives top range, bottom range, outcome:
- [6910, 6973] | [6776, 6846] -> 1.14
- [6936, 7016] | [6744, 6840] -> 1.12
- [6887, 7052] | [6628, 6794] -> 1.03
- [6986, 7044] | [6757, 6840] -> 1.08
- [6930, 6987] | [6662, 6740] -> 1.06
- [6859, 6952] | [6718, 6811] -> 1.03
